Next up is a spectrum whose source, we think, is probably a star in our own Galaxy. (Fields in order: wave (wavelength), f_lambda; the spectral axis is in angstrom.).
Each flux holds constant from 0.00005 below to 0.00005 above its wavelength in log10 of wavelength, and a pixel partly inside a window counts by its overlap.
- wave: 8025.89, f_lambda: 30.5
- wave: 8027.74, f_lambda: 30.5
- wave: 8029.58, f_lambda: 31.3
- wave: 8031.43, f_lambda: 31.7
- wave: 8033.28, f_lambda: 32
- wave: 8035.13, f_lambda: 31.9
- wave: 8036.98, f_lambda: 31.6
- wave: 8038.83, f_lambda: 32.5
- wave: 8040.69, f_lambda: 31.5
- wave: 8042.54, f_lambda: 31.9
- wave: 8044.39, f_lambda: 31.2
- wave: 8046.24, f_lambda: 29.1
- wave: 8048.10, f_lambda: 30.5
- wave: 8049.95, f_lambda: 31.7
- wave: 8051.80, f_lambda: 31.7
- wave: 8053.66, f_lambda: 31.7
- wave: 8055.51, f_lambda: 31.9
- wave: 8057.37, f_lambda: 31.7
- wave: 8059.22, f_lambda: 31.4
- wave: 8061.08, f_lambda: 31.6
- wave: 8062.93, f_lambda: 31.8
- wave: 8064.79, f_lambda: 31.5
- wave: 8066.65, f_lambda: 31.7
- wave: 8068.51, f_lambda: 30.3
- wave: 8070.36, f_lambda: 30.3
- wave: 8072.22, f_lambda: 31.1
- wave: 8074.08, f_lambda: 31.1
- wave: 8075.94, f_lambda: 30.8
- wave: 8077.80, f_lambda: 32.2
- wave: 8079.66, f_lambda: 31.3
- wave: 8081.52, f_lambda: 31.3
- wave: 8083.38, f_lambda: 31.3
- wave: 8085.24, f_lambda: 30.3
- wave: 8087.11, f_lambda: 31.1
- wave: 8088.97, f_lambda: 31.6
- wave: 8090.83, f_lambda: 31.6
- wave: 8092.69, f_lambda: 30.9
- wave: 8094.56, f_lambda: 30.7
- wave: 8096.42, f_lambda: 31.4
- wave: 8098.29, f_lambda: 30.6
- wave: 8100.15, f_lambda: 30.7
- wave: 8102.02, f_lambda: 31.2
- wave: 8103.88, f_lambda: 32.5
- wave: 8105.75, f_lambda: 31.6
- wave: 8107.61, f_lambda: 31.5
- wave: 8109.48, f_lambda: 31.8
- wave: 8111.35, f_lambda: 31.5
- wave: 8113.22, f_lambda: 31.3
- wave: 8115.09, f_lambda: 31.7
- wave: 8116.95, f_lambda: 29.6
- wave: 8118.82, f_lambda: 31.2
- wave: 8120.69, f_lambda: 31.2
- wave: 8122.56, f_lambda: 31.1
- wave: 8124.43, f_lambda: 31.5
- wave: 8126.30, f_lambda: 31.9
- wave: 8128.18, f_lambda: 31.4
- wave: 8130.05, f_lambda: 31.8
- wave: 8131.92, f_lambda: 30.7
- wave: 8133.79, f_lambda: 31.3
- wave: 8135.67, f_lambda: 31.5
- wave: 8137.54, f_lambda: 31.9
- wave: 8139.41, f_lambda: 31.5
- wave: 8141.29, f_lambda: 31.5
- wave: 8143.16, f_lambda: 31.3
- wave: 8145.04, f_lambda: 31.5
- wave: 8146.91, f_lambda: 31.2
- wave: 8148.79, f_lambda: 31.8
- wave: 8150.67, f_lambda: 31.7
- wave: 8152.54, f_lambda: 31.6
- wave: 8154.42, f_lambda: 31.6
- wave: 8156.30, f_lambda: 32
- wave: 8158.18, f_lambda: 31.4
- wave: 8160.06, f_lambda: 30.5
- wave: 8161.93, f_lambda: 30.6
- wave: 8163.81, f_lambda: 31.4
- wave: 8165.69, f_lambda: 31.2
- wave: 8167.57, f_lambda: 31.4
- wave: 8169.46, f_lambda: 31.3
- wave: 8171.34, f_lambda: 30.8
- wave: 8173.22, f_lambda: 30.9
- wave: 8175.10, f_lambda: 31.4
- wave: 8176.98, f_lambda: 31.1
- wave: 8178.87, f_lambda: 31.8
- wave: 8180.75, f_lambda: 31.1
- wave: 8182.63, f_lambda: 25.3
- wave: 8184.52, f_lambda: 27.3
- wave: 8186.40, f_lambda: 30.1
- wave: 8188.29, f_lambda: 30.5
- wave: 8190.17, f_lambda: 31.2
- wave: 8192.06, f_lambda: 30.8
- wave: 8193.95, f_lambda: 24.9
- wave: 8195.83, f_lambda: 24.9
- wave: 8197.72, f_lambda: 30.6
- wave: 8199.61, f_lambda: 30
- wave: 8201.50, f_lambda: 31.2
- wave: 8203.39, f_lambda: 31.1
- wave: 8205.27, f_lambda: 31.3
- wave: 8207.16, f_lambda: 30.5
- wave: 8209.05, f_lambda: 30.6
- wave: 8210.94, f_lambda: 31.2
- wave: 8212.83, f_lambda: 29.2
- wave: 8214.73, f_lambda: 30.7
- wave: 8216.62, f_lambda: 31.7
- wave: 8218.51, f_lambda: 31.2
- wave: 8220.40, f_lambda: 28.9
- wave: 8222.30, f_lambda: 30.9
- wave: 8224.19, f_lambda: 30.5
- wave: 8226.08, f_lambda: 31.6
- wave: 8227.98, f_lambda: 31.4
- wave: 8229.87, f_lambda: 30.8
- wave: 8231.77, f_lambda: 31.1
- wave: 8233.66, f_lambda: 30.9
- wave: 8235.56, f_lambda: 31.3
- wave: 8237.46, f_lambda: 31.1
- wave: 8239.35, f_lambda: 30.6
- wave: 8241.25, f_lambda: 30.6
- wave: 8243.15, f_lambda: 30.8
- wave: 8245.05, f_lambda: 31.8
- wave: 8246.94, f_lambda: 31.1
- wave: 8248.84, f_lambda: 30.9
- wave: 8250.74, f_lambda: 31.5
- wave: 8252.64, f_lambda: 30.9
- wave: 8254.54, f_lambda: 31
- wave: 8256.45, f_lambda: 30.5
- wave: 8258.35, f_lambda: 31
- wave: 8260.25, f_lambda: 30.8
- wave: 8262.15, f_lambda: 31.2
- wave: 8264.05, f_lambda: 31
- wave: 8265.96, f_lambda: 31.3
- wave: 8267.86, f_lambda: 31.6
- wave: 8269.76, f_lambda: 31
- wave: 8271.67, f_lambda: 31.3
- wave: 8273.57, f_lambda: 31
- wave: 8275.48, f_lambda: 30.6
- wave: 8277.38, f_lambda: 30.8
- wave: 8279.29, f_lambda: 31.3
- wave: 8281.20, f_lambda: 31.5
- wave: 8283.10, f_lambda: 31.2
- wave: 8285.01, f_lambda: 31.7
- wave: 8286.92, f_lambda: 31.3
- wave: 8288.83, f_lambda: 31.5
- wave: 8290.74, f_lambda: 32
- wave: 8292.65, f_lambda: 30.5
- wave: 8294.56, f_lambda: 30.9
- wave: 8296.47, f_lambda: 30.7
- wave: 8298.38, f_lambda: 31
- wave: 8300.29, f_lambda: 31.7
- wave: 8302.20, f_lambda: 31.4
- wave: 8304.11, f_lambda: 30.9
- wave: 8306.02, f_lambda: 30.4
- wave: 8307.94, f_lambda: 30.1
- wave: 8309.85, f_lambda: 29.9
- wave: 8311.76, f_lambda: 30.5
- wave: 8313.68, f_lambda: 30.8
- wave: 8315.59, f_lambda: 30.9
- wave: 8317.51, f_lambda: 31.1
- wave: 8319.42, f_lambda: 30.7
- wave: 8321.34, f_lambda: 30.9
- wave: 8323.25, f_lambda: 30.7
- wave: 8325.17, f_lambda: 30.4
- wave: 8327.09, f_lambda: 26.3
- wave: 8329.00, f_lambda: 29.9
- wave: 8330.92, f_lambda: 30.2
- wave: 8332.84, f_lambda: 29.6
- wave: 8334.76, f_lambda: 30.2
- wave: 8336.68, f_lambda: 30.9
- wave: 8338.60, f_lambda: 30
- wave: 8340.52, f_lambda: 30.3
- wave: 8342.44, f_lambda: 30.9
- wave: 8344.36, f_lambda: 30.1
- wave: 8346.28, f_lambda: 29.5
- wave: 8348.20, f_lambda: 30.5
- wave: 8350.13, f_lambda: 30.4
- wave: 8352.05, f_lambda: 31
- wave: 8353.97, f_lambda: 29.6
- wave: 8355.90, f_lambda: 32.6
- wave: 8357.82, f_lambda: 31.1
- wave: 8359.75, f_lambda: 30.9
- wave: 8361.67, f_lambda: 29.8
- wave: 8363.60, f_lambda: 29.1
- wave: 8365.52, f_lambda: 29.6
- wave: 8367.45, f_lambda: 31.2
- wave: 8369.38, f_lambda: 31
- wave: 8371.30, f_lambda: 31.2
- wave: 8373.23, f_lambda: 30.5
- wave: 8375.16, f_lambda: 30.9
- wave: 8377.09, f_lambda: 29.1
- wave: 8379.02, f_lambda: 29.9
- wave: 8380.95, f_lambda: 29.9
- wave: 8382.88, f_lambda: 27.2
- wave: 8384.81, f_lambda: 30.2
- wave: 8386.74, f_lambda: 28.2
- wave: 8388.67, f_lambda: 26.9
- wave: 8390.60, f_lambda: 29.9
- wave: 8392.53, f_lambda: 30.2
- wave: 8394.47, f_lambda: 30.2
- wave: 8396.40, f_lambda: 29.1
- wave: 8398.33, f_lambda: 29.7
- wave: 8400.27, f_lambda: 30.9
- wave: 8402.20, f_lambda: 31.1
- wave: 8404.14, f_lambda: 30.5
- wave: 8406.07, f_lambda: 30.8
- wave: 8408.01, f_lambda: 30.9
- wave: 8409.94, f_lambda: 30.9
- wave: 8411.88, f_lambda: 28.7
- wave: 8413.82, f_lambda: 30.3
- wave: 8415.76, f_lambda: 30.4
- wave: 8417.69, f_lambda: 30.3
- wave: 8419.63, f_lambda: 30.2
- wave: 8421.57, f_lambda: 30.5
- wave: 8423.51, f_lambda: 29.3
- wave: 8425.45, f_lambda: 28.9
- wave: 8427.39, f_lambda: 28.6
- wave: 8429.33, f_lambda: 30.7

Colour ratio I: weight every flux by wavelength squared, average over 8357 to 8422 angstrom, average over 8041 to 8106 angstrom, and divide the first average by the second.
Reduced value 1.0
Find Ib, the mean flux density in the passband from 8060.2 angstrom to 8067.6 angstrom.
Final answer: 31.6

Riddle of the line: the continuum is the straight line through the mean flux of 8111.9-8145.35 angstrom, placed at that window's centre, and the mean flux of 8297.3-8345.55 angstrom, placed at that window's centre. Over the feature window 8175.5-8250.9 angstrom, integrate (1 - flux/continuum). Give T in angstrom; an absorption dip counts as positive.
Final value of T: 1.4 angstrom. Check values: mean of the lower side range 31.3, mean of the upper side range 30.4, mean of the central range 30.4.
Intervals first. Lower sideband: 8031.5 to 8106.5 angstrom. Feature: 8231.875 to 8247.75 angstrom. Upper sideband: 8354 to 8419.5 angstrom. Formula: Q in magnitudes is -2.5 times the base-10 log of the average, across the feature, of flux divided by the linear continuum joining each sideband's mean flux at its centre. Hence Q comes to -0.01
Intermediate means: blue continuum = 31.3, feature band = 31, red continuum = 30.1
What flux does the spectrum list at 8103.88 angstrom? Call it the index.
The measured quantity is 32.5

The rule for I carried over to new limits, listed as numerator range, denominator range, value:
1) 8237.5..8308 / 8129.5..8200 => 1.04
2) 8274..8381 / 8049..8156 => 1.03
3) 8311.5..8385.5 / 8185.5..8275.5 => 1.02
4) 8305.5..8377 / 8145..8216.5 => 1.04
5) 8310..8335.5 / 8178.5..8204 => 1.06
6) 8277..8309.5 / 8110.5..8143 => 1.03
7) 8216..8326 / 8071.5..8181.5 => 1.03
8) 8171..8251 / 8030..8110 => 1.00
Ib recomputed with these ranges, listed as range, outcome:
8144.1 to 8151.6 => 31.5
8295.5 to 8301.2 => 31.1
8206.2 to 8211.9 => 30.8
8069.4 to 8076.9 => 30.8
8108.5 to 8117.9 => 31.2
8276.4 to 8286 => 31.3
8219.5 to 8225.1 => 30.1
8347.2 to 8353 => 30.6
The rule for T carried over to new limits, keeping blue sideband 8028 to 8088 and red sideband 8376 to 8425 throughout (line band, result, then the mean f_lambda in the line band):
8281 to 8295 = -0.5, 31.3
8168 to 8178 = -0.1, 31.1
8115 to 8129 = -0.1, 31.2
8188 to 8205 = 0.7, 29.5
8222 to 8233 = -0.2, 31.1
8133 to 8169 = -0.6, 31.4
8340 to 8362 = -0.4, 30.6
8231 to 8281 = -1.0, 31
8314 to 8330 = 0.0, 30.2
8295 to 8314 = -0.3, 30.7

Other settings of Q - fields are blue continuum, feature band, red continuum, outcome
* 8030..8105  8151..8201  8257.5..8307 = 0.03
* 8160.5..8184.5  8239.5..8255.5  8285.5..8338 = -0.02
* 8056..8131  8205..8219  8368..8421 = 0.00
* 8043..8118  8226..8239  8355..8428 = -0.02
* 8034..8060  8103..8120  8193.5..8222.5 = -0.02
